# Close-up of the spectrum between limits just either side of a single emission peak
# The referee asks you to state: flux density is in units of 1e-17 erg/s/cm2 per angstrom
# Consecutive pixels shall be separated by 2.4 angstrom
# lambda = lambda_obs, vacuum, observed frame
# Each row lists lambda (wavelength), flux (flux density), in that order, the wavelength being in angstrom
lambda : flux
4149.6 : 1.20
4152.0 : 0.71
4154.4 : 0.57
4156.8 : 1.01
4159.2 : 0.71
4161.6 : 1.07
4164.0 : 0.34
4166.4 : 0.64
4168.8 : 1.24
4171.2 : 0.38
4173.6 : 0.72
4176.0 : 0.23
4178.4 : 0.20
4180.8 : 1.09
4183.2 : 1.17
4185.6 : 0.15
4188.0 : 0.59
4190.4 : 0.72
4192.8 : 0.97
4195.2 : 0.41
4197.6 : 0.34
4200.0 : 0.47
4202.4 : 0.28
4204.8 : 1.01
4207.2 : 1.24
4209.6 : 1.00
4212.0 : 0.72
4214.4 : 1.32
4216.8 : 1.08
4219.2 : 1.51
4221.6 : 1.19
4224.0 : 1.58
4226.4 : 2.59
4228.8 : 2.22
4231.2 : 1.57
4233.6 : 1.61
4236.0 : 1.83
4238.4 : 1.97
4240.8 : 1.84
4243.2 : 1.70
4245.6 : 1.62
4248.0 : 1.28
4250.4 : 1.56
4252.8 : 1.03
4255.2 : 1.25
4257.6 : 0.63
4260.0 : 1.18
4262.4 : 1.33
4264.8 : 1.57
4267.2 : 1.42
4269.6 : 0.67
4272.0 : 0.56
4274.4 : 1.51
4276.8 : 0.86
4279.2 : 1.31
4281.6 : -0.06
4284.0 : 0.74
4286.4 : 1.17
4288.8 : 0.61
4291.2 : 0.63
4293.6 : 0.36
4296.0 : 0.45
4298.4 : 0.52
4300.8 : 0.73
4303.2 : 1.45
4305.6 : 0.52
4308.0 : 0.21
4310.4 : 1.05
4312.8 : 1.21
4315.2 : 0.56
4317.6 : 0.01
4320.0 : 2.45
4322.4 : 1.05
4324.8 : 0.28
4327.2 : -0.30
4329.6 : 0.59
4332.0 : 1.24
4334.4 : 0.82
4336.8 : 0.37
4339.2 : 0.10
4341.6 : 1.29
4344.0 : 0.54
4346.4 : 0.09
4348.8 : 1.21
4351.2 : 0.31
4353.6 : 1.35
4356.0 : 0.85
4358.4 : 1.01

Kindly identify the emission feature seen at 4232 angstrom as C IV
